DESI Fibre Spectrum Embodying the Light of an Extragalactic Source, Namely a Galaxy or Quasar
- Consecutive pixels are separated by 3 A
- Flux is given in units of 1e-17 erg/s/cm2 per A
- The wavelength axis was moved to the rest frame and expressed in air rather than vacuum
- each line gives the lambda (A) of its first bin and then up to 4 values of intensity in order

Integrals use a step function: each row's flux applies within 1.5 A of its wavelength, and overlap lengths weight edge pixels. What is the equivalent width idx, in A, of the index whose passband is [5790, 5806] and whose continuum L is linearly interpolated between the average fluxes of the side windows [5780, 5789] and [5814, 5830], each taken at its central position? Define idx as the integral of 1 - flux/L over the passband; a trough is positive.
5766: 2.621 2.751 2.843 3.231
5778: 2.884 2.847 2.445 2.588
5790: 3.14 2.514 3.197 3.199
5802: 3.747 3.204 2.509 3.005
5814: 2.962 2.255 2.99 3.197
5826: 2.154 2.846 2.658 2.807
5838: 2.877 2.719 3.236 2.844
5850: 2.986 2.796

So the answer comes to -3.0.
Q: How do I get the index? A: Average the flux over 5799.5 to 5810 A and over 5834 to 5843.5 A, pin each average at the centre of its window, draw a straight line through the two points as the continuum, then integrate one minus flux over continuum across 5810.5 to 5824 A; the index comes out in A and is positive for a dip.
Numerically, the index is 0.8 A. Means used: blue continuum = 3.15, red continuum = 2.85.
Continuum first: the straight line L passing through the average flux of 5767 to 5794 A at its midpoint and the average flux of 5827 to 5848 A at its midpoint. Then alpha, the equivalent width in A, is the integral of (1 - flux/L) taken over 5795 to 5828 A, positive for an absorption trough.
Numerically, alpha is -1.38 A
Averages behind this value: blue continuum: 2.81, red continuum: 2.84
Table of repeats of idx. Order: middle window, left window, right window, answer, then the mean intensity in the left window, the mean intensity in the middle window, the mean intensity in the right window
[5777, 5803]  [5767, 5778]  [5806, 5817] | -0.8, 2.92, 2.94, 2.76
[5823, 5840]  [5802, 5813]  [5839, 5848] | 1.4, 3.02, 2.72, 2.93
